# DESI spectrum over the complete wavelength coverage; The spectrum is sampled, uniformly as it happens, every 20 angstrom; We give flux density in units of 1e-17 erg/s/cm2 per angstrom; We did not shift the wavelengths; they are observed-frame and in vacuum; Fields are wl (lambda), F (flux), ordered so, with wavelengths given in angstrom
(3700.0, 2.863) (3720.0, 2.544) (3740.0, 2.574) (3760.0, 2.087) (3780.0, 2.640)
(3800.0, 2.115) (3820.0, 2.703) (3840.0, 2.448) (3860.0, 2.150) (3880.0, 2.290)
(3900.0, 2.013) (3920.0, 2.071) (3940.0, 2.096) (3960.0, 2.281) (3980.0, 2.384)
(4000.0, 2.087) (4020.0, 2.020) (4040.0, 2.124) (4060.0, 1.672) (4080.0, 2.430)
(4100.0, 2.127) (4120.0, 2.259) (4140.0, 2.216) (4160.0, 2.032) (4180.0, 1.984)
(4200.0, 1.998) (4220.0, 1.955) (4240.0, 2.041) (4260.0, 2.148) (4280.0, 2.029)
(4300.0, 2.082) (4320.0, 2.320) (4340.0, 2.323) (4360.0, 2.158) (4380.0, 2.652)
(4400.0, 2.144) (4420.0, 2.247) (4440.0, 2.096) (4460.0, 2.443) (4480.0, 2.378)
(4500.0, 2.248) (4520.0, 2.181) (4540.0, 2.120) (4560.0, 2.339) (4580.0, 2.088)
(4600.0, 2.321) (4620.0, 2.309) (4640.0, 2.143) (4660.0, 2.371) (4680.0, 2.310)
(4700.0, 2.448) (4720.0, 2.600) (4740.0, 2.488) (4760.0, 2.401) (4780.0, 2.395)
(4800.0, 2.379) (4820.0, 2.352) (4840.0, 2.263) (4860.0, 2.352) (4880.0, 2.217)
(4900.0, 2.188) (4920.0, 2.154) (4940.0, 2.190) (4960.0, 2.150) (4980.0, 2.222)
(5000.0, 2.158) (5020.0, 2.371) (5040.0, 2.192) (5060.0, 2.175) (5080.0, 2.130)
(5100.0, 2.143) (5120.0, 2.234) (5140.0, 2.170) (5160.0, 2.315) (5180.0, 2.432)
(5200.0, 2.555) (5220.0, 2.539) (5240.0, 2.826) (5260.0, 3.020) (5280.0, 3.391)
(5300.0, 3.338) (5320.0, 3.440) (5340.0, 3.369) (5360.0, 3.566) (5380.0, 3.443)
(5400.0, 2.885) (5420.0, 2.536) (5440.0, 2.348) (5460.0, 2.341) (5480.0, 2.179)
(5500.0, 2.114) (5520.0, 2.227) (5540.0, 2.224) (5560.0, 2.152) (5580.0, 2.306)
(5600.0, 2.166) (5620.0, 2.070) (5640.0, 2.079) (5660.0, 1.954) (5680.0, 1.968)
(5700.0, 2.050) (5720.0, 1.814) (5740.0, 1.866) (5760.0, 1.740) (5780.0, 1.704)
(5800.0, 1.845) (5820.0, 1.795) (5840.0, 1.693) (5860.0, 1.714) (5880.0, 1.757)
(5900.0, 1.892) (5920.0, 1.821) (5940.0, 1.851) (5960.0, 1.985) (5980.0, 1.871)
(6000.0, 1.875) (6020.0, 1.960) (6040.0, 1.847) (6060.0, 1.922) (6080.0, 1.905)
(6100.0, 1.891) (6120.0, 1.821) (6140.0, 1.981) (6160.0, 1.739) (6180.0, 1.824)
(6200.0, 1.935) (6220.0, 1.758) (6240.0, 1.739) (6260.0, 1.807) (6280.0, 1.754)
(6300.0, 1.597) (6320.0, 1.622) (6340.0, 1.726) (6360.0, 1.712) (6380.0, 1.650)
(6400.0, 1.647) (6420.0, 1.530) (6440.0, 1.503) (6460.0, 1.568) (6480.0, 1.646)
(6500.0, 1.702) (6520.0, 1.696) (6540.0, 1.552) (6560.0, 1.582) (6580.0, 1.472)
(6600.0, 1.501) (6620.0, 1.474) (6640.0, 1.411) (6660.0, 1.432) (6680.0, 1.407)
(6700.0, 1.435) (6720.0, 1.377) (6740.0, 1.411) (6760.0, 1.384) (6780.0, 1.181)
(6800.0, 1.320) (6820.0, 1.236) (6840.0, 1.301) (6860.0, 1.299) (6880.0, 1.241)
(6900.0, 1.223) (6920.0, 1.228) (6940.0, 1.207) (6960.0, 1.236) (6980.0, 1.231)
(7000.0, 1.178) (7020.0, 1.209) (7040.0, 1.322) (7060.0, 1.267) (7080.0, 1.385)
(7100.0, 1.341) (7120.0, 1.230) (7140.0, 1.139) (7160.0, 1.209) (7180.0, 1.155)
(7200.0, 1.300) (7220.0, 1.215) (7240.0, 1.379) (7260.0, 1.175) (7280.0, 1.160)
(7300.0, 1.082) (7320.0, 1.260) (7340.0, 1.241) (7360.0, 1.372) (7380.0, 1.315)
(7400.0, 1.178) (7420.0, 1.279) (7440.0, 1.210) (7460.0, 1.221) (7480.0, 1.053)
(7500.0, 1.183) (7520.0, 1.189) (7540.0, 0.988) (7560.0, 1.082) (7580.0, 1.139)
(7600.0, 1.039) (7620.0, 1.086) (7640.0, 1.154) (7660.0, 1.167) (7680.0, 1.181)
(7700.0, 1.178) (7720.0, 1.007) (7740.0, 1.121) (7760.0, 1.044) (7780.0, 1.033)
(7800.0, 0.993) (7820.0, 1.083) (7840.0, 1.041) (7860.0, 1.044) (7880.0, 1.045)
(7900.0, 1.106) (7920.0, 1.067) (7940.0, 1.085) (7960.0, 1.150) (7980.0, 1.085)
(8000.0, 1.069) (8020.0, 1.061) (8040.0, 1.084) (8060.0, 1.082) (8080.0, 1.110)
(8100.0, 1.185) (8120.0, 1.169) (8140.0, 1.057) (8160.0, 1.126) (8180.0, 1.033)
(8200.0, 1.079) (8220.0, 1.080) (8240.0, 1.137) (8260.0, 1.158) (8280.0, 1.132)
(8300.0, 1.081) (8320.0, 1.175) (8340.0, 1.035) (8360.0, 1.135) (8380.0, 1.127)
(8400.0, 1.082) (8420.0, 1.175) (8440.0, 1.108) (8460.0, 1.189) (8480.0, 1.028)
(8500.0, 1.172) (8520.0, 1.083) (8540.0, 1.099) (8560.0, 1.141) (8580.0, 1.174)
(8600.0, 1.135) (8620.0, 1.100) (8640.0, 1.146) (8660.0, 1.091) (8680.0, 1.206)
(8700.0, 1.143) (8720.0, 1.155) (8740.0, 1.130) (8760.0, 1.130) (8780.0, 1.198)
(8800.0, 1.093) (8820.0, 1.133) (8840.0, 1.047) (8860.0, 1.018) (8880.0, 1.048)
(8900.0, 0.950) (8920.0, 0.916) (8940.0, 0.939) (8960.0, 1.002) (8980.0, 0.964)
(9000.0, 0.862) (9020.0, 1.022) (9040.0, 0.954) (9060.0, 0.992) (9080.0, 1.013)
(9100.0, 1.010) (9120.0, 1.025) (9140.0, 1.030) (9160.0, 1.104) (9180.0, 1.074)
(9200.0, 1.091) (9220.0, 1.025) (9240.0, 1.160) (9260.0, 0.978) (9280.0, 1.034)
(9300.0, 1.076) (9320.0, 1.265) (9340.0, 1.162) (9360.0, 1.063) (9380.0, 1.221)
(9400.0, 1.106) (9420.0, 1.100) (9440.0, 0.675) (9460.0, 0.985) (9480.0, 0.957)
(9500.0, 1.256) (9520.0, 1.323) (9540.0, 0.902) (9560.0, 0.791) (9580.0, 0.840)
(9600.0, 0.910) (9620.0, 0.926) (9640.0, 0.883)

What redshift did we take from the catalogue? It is 0.901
